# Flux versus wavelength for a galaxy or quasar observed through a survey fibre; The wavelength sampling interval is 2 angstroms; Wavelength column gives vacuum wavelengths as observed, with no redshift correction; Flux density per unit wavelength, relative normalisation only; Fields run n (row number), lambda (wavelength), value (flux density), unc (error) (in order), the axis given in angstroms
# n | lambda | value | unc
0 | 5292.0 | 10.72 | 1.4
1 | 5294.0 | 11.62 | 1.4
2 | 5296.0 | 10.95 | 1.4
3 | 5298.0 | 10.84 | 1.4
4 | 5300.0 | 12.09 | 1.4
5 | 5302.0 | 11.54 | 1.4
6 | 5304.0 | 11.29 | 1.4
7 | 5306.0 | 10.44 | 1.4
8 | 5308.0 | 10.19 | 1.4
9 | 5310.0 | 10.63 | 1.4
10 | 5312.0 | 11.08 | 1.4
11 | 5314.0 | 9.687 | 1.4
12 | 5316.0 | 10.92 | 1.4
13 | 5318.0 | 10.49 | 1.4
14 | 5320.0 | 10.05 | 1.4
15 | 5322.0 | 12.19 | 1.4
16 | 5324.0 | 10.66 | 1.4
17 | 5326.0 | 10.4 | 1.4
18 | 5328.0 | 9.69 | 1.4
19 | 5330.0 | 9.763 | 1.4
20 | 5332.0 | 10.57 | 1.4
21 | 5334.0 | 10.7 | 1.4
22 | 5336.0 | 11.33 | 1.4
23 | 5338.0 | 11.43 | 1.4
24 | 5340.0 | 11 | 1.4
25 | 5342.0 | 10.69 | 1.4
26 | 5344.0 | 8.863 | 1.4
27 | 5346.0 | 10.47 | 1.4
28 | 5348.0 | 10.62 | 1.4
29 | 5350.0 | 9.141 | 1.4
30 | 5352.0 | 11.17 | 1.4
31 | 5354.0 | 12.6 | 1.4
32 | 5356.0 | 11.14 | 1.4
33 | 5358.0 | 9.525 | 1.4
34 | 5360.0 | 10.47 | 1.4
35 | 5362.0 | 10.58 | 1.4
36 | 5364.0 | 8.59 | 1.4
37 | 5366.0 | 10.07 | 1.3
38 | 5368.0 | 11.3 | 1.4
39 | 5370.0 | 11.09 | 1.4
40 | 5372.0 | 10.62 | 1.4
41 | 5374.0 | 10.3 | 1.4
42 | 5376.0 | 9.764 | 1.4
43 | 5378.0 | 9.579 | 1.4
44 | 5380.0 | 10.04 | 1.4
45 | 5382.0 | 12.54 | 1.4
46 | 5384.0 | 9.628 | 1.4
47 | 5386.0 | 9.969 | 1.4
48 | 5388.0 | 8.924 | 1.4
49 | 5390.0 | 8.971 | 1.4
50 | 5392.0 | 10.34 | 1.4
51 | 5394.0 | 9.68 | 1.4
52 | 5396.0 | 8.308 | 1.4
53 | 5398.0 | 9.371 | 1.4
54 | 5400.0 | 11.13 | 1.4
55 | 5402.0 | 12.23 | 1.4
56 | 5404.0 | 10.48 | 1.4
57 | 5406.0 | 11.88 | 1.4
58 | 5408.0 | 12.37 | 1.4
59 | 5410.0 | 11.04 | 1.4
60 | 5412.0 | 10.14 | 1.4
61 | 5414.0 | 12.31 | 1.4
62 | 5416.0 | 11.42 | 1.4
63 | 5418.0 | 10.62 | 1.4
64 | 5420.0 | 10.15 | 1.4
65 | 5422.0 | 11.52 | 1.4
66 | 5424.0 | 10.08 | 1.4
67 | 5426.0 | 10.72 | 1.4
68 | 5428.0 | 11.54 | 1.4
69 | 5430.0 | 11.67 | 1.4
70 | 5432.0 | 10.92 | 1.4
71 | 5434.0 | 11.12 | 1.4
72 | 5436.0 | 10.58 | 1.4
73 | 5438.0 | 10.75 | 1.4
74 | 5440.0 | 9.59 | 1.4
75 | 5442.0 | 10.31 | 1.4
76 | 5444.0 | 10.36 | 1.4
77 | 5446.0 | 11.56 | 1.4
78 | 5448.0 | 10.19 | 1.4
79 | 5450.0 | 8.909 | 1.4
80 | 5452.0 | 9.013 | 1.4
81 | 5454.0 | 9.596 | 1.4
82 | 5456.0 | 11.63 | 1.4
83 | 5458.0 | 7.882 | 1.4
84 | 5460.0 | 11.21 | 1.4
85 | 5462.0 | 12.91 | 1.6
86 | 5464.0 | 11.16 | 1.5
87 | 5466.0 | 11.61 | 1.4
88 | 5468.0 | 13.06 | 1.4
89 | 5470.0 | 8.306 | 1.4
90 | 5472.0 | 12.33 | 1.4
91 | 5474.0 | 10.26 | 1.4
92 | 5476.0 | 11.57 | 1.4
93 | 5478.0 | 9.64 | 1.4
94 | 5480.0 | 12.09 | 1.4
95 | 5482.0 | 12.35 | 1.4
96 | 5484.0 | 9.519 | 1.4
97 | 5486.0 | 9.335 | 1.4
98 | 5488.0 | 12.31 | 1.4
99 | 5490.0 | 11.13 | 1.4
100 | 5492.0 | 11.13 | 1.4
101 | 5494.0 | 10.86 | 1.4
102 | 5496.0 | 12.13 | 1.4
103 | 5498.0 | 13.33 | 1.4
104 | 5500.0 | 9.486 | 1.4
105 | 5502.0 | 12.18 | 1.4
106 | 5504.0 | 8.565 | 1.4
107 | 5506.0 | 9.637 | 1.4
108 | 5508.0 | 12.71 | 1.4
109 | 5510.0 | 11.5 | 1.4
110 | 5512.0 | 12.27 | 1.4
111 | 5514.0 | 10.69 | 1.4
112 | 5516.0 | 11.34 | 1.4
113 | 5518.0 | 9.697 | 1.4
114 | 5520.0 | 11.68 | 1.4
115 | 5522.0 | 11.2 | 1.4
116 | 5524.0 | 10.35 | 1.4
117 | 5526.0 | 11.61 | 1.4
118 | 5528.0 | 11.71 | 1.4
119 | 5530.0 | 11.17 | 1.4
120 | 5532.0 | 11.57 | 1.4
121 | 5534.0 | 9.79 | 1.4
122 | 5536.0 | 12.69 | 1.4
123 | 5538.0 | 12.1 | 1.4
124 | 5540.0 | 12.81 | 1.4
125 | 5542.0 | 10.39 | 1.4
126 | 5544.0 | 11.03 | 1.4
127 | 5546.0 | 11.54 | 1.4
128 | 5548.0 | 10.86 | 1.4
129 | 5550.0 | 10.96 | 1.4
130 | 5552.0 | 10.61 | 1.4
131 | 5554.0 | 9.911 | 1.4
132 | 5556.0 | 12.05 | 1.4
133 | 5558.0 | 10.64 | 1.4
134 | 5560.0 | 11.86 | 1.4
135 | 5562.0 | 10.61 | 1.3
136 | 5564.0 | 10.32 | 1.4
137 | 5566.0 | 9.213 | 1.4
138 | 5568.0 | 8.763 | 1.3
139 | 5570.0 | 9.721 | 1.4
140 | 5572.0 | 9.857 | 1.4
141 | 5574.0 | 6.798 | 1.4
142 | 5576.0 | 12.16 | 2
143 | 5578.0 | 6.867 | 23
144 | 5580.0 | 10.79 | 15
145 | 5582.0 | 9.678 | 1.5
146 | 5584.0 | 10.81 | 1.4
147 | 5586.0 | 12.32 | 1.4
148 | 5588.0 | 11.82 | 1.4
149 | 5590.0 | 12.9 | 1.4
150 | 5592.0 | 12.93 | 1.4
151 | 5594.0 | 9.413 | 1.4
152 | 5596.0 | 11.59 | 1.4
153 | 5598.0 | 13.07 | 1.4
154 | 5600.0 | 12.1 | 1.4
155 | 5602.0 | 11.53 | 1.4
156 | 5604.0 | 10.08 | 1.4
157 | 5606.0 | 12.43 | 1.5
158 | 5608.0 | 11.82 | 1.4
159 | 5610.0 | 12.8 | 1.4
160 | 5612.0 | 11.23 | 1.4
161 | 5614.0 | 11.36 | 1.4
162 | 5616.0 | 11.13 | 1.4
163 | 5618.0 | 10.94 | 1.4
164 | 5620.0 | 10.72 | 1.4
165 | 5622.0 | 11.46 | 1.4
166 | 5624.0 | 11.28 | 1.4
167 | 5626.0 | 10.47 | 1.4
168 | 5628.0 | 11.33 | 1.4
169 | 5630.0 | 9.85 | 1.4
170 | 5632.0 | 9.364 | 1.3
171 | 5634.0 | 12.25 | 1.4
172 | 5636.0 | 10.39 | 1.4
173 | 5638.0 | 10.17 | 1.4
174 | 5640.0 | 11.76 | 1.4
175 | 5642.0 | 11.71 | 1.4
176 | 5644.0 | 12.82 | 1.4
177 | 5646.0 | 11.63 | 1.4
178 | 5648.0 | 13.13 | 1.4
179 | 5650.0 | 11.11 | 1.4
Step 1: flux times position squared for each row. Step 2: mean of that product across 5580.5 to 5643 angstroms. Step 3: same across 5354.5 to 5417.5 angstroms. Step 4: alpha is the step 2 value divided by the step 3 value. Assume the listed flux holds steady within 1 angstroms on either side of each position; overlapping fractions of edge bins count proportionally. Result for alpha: 1.17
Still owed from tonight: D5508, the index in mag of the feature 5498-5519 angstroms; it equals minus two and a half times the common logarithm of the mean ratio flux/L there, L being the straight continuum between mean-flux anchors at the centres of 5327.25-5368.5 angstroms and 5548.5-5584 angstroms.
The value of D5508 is -0.08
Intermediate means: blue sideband 10.5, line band 10.9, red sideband 10.1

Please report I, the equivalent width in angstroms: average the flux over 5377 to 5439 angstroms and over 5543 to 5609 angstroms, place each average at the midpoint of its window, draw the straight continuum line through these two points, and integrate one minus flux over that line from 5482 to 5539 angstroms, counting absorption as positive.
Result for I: -2.1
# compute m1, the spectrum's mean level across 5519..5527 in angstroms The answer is 11.2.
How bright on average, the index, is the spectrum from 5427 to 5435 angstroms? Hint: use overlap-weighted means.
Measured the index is 11.3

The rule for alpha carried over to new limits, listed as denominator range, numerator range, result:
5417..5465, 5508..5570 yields 1.08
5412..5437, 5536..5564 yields 1.06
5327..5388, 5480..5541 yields 1.14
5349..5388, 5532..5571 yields 1.12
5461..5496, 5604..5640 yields 1.05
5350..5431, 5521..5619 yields 1.11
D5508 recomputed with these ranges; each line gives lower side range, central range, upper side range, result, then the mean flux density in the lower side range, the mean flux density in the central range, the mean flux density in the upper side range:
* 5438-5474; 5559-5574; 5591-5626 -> 0.14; 10.6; 9.83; 11.5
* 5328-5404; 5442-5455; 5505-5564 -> 0.08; 10.3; 9.97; 11.2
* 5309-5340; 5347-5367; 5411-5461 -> 0.02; 10.7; 10.4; 10.6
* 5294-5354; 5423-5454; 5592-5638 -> 0.05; 10.7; 10.5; 11.2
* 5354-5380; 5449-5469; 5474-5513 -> 0.02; 10.3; 10.7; 11.1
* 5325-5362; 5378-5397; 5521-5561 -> 0.09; 10.5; 9.81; 11.2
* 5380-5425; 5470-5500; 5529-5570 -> -0.04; 10.6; 11.1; 10.9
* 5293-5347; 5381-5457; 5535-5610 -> 0.03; 10.7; 10.6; 11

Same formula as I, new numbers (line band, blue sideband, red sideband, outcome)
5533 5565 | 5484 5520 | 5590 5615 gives 0.7 angstroms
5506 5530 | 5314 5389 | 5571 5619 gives -0.8 angstroms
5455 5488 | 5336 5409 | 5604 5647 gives -0.7 angstroms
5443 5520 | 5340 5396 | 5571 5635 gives -2.0 angstroms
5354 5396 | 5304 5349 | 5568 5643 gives 1.8 angstroms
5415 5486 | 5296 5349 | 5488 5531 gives 1.9 angstroms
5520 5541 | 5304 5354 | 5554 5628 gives -1.3 angstroms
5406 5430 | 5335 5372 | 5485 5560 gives -0.8 angstroms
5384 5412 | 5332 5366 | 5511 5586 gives 0.6 angstroms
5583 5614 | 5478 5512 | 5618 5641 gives -2.5 angstroms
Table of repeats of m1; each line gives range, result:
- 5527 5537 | 11.4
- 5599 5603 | 11.8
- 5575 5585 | 10.1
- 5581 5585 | 10.2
